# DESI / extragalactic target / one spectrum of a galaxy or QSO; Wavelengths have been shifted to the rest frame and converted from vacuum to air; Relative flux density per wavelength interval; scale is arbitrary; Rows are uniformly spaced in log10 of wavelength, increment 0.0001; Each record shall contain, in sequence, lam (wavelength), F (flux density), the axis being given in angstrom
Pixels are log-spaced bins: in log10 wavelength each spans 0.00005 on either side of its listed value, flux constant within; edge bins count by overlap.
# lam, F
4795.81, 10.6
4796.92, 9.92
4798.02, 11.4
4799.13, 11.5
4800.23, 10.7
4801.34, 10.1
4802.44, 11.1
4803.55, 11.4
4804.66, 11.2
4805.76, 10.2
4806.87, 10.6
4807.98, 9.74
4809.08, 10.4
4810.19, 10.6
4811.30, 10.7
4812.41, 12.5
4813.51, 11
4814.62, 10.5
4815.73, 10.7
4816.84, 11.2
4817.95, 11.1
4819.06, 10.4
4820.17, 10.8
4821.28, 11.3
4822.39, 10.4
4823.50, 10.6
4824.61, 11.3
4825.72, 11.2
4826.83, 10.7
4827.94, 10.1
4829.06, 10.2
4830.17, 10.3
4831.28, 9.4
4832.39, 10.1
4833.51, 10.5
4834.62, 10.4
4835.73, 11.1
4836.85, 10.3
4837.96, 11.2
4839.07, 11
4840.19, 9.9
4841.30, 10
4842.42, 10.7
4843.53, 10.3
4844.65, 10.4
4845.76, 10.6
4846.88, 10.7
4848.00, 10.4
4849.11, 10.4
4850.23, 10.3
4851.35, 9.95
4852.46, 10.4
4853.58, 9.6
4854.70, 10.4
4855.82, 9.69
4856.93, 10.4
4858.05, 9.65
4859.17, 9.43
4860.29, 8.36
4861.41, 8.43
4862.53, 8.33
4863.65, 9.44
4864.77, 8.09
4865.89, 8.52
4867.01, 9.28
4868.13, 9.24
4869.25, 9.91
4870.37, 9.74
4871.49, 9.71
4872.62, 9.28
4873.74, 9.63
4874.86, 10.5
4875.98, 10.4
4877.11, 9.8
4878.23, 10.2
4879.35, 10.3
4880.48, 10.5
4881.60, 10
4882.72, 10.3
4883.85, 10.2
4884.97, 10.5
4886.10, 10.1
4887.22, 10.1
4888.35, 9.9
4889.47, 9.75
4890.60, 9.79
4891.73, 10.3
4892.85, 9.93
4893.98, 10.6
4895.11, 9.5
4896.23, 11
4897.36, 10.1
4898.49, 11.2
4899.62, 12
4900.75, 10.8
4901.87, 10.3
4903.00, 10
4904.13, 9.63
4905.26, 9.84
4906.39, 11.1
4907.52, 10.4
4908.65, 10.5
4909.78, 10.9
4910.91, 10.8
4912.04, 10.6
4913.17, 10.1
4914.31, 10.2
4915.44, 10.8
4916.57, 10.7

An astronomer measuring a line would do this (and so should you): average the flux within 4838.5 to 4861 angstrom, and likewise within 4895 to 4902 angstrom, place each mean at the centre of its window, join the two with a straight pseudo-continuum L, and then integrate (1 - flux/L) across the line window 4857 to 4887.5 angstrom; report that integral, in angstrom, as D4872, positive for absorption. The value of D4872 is 2.4 angstrom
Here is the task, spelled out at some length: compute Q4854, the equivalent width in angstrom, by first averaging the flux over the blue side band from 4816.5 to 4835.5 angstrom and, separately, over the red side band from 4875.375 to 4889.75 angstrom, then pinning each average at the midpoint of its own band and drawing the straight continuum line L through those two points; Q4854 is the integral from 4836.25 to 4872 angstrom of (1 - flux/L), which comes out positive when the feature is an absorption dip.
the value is 1.9 angstrom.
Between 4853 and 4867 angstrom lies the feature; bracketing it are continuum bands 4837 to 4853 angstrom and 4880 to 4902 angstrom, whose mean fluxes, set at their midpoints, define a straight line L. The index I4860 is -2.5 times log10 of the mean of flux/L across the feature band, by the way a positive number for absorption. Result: 0.14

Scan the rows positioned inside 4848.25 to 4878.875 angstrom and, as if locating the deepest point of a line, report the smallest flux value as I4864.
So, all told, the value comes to 8.09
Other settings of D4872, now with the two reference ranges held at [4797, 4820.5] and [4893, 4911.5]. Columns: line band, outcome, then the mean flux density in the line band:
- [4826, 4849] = 0.7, 10.4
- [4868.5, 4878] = 0.7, 9.87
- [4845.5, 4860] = 0.8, 10.1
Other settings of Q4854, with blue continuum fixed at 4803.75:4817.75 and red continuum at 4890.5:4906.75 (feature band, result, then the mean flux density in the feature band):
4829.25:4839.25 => 0.2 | 10.5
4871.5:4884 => 0.5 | 10.1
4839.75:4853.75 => 0.4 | 10.3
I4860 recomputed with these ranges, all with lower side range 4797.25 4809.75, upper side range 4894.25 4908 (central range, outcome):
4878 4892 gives 0.04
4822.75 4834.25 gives 0.02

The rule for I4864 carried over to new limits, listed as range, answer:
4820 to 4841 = 9.4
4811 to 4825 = 10.4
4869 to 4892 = 9.28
